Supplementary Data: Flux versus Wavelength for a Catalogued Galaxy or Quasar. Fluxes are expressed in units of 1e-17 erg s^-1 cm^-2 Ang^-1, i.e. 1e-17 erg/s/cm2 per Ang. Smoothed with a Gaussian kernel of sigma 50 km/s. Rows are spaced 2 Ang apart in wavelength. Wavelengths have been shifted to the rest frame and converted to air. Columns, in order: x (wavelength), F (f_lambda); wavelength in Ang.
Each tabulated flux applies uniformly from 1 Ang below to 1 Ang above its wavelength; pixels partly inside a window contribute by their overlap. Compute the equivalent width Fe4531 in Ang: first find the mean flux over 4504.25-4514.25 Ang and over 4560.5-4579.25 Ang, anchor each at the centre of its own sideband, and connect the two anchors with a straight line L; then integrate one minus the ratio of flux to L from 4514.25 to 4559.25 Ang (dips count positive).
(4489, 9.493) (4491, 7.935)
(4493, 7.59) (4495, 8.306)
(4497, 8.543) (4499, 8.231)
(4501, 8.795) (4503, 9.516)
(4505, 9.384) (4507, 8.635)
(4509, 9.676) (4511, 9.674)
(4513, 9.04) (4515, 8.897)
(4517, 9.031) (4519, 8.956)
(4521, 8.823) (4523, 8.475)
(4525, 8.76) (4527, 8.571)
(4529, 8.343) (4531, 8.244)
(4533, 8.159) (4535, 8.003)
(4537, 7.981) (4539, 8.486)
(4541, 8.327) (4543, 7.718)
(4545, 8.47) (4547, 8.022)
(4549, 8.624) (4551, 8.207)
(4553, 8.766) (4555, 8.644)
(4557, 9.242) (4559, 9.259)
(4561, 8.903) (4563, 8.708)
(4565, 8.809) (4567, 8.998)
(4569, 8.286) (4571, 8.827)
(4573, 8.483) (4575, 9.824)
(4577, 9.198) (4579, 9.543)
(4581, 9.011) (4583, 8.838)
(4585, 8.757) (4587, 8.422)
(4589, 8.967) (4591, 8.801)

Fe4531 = 3.0 Ang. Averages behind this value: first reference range 9.27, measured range 8.51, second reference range 8.94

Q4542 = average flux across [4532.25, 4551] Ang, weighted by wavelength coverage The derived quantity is 8.2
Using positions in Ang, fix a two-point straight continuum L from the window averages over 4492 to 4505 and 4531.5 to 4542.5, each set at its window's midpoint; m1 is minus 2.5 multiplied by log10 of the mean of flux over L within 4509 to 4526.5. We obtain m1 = -0.08 mag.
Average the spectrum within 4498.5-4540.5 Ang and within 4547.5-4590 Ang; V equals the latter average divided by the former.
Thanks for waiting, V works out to 1.0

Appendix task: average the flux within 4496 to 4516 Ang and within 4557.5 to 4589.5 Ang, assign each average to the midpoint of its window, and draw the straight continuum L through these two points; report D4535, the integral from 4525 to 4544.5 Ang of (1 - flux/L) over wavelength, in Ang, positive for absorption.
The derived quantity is 1.6 Ang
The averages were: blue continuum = 9.04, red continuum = 8.93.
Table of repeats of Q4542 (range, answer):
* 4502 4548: 8.66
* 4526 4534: 8.33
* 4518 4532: 8.6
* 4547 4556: 8.5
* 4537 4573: 8.58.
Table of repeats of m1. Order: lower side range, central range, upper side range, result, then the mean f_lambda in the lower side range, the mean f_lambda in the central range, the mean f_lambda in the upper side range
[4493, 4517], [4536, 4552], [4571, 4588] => 0.09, 8.92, 8.23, 9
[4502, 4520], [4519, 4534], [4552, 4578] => 0.07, 9.2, 8.51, 8.92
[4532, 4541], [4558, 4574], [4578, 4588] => -0.02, 8.18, 8.78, 8.91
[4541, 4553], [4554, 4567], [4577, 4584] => -0.04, 8.26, 8.93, 9.14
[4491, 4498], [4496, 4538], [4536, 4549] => -0.08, 8.12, 8.75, 8.2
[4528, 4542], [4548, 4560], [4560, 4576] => -0.03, 8.22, 8.79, 8.85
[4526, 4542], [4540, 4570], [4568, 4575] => -0.01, 8.26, 8.6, 8.72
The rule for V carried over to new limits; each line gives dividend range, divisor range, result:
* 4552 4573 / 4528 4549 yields 1.08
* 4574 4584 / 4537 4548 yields 1.13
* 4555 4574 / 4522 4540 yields 1.06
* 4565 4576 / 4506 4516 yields 0.97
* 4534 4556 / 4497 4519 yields 0.92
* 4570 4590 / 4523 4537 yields 1.08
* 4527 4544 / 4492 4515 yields 0.92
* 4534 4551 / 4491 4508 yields 0.96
